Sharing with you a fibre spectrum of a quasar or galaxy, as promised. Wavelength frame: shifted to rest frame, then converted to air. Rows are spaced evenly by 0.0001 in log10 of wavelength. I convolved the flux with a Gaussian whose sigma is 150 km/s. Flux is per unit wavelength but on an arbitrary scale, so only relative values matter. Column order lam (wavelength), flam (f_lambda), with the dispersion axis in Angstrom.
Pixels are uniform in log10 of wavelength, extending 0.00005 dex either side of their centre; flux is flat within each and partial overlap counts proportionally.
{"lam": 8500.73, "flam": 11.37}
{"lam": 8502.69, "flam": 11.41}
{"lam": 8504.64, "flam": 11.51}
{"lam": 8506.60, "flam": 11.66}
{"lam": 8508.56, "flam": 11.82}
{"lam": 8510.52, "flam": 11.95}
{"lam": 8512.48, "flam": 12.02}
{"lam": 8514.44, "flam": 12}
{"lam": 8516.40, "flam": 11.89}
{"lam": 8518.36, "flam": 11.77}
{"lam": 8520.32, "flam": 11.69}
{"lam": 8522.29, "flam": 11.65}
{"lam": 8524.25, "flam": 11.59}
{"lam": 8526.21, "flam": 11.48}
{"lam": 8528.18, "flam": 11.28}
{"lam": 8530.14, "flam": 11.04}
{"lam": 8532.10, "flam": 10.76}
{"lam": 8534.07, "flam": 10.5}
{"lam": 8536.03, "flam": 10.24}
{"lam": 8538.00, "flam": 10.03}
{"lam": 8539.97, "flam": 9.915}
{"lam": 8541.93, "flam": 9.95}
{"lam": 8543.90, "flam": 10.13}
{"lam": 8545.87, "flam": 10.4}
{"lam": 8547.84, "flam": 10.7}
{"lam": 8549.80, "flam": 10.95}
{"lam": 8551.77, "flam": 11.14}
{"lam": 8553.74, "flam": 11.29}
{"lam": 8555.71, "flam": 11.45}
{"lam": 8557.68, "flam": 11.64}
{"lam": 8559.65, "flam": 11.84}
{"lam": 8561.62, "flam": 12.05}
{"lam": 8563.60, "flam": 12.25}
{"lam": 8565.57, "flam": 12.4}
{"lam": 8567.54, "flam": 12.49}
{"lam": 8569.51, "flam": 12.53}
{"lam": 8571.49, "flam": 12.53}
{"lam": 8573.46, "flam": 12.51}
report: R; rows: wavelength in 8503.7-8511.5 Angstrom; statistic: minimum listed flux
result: 11.51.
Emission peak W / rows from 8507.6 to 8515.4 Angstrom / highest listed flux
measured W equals 12.02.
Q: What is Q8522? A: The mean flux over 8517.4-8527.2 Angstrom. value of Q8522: 11.6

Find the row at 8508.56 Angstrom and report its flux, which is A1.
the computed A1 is 11.82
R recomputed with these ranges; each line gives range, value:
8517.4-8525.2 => 11.59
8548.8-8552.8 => 10.95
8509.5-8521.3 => 11.69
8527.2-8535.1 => 10.5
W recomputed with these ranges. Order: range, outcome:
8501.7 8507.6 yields 11.66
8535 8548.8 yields 10.7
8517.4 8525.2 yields 11.77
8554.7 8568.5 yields 12.49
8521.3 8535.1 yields 11.65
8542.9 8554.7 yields 11.29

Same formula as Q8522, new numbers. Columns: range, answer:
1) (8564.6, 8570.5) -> 12.5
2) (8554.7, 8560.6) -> 11.6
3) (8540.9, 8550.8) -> 10.4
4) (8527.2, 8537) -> 10.8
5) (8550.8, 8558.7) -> 11.4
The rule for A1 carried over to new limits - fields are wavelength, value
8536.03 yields 10.24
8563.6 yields 12.25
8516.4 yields 11.89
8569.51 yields 12.53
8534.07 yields 10.5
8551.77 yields 11.14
